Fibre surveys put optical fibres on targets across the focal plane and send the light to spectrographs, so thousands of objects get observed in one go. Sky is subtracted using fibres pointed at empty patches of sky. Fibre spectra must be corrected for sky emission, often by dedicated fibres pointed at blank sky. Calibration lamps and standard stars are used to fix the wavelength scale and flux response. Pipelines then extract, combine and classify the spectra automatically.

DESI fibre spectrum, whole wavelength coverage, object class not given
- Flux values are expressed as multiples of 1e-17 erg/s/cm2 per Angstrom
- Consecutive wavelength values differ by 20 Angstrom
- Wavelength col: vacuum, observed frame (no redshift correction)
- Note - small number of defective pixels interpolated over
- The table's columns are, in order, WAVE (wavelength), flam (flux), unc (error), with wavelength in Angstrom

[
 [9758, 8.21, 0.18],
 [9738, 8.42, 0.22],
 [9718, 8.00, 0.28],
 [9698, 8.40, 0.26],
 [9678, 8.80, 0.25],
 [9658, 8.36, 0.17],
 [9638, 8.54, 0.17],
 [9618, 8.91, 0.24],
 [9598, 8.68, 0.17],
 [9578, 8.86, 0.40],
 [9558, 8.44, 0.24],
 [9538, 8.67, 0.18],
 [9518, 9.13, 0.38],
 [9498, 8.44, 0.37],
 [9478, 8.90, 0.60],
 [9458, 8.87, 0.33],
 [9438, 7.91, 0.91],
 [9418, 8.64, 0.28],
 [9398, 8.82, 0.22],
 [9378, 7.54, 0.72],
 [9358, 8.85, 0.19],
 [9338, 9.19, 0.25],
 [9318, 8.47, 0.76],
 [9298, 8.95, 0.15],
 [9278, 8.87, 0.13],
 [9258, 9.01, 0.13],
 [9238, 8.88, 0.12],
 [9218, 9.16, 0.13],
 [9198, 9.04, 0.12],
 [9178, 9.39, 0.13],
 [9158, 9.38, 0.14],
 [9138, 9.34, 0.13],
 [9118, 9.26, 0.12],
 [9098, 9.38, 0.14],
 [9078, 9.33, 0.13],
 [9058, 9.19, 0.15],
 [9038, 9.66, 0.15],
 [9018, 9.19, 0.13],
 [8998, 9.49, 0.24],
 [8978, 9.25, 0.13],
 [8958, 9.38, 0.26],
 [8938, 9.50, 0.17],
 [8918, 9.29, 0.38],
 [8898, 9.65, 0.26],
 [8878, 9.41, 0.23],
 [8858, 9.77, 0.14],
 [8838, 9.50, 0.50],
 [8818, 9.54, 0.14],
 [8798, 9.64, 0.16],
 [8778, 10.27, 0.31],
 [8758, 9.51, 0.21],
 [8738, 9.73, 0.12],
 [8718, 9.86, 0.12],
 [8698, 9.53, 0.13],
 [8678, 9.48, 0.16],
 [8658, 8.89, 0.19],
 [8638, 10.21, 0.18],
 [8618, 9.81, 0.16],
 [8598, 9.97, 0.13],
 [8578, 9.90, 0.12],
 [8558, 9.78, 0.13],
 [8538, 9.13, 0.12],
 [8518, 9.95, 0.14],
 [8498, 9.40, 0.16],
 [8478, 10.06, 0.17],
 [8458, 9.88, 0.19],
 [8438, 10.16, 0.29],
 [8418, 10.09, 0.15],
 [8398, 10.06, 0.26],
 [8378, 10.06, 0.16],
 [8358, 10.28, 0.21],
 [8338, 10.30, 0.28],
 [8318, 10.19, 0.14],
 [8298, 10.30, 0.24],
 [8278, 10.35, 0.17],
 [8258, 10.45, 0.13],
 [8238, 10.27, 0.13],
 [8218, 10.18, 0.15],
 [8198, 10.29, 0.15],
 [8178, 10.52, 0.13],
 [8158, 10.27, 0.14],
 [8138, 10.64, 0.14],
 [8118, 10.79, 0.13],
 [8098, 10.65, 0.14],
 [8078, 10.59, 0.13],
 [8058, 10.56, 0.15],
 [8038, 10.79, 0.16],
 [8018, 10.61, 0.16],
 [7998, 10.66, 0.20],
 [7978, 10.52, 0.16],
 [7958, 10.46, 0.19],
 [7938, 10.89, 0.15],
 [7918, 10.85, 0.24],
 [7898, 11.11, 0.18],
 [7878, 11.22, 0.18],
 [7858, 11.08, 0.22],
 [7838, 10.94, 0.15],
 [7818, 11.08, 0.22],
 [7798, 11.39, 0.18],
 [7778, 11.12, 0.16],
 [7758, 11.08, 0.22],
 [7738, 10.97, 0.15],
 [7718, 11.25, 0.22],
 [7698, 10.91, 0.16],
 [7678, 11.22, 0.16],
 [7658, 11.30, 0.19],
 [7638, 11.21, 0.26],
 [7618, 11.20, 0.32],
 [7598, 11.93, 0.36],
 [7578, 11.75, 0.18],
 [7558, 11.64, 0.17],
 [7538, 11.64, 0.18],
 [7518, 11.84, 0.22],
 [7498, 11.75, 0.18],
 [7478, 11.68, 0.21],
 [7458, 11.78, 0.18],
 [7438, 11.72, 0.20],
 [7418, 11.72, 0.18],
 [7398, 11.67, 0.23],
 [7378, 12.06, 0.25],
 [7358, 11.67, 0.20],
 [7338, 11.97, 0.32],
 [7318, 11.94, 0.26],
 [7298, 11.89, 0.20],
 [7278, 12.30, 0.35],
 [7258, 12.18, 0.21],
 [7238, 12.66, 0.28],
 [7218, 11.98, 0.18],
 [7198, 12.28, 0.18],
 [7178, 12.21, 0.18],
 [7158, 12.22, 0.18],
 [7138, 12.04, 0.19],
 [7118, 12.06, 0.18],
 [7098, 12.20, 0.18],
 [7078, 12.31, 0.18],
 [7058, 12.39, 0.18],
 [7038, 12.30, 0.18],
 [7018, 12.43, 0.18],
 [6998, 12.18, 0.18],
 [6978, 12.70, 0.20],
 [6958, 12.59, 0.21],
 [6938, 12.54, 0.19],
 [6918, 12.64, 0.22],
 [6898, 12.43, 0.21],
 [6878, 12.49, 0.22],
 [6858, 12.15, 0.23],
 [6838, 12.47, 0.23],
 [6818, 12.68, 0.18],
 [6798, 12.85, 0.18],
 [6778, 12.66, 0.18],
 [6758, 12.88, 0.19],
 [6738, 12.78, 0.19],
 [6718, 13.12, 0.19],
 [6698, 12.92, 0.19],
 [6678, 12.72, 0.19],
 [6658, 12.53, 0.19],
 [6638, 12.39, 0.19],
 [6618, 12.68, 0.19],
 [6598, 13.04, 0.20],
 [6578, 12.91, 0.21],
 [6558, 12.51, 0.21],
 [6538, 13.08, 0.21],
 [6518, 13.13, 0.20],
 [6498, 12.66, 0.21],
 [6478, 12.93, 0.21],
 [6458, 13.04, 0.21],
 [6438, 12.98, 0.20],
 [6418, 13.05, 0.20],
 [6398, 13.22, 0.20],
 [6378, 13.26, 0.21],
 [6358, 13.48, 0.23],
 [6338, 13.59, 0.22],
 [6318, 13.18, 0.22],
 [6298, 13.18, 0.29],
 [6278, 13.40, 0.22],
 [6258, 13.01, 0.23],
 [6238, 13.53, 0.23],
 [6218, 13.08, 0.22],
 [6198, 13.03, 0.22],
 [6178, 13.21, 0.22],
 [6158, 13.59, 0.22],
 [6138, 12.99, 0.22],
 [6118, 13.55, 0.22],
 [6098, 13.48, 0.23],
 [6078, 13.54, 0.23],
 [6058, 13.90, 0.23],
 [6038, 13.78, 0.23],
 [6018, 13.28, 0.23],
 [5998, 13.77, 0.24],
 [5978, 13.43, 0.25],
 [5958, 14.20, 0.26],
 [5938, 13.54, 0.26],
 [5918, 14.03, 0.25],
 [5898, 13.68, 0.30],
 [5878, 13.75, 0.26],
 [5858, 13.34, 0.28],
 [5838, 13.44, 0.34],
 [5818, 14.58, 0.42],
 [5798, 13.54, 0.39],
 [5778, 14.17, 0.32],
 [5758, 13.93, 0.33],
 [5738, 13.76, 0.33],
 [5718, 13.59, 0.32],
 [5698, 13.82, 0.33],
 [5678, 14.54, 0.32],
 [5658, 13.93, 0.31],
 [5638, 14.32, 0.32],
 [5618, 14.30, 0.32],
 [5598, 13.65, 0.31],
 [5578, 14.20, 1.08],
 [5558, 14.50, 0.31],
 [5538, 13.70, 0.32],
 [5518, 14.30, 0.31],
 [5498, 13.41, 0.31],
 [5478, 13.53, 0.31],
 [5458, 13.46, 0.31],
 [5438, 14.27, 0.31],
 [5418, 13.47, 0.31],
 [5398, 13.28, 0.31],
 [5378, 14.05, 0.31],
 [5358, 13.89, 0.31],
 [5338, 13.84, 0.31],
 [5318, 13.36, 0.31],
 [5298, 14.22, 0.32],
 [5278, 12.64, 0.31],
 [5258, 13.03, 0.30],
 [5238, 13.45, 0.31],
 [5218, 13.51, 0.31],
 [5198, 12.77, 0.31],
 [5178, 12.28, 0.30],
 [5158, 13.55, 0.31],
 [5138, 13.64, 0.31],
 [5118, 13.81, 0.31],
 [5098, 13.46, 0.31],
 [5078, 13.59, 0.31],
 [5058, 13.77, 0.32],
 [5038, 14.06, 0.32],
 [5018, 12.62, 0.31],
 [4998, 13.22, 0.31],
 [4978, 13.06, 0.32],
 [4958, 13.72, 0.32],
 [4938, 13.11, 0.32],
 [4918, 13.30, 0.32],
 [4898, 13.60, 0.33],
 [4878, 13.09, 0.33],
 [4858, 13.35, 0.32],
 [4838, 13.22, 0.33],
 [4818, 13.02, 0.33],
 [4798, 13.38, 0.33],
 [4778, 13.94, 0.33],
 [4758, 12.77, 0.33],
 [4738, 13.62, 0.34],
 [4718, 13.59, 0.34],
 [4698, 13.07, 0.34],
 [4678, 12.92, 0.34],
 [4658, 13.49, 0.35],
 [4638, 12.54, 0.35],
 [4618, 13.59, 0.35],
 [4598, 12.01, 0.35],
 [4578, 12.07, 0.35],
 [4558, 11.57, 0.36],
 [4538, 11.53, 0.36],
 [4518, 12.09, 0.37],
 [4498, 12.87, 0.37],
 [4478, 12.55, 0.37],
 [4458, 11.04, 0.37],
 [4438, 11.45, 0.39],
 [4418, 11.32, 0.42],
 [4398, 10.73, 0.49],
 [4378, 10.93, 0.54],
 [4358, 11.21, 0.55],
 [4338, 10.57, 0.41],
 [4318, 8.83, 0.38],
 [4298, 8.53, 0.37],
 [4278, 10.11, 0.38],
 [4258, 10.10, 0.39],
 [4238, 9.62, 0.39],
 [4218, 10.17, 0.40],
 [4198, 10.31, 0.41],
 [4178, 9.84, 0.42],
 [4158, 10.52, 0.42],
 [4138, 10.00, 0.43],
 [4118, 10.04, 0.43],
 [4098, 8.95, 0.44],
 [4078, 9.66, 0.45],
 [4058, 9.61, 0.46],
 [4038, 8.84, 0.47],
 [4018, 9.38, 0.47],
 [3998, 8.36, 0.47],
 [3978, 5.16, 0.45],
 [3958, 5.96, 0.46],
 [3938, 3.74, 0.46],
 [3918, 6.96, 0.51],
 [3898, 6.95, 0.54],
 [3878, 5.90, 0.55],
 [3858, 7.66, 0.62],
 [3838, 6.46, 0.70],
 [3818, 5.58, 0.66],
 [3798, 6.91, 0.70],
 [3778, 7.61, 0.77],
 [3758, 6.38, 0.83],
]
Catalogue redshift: 0.000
